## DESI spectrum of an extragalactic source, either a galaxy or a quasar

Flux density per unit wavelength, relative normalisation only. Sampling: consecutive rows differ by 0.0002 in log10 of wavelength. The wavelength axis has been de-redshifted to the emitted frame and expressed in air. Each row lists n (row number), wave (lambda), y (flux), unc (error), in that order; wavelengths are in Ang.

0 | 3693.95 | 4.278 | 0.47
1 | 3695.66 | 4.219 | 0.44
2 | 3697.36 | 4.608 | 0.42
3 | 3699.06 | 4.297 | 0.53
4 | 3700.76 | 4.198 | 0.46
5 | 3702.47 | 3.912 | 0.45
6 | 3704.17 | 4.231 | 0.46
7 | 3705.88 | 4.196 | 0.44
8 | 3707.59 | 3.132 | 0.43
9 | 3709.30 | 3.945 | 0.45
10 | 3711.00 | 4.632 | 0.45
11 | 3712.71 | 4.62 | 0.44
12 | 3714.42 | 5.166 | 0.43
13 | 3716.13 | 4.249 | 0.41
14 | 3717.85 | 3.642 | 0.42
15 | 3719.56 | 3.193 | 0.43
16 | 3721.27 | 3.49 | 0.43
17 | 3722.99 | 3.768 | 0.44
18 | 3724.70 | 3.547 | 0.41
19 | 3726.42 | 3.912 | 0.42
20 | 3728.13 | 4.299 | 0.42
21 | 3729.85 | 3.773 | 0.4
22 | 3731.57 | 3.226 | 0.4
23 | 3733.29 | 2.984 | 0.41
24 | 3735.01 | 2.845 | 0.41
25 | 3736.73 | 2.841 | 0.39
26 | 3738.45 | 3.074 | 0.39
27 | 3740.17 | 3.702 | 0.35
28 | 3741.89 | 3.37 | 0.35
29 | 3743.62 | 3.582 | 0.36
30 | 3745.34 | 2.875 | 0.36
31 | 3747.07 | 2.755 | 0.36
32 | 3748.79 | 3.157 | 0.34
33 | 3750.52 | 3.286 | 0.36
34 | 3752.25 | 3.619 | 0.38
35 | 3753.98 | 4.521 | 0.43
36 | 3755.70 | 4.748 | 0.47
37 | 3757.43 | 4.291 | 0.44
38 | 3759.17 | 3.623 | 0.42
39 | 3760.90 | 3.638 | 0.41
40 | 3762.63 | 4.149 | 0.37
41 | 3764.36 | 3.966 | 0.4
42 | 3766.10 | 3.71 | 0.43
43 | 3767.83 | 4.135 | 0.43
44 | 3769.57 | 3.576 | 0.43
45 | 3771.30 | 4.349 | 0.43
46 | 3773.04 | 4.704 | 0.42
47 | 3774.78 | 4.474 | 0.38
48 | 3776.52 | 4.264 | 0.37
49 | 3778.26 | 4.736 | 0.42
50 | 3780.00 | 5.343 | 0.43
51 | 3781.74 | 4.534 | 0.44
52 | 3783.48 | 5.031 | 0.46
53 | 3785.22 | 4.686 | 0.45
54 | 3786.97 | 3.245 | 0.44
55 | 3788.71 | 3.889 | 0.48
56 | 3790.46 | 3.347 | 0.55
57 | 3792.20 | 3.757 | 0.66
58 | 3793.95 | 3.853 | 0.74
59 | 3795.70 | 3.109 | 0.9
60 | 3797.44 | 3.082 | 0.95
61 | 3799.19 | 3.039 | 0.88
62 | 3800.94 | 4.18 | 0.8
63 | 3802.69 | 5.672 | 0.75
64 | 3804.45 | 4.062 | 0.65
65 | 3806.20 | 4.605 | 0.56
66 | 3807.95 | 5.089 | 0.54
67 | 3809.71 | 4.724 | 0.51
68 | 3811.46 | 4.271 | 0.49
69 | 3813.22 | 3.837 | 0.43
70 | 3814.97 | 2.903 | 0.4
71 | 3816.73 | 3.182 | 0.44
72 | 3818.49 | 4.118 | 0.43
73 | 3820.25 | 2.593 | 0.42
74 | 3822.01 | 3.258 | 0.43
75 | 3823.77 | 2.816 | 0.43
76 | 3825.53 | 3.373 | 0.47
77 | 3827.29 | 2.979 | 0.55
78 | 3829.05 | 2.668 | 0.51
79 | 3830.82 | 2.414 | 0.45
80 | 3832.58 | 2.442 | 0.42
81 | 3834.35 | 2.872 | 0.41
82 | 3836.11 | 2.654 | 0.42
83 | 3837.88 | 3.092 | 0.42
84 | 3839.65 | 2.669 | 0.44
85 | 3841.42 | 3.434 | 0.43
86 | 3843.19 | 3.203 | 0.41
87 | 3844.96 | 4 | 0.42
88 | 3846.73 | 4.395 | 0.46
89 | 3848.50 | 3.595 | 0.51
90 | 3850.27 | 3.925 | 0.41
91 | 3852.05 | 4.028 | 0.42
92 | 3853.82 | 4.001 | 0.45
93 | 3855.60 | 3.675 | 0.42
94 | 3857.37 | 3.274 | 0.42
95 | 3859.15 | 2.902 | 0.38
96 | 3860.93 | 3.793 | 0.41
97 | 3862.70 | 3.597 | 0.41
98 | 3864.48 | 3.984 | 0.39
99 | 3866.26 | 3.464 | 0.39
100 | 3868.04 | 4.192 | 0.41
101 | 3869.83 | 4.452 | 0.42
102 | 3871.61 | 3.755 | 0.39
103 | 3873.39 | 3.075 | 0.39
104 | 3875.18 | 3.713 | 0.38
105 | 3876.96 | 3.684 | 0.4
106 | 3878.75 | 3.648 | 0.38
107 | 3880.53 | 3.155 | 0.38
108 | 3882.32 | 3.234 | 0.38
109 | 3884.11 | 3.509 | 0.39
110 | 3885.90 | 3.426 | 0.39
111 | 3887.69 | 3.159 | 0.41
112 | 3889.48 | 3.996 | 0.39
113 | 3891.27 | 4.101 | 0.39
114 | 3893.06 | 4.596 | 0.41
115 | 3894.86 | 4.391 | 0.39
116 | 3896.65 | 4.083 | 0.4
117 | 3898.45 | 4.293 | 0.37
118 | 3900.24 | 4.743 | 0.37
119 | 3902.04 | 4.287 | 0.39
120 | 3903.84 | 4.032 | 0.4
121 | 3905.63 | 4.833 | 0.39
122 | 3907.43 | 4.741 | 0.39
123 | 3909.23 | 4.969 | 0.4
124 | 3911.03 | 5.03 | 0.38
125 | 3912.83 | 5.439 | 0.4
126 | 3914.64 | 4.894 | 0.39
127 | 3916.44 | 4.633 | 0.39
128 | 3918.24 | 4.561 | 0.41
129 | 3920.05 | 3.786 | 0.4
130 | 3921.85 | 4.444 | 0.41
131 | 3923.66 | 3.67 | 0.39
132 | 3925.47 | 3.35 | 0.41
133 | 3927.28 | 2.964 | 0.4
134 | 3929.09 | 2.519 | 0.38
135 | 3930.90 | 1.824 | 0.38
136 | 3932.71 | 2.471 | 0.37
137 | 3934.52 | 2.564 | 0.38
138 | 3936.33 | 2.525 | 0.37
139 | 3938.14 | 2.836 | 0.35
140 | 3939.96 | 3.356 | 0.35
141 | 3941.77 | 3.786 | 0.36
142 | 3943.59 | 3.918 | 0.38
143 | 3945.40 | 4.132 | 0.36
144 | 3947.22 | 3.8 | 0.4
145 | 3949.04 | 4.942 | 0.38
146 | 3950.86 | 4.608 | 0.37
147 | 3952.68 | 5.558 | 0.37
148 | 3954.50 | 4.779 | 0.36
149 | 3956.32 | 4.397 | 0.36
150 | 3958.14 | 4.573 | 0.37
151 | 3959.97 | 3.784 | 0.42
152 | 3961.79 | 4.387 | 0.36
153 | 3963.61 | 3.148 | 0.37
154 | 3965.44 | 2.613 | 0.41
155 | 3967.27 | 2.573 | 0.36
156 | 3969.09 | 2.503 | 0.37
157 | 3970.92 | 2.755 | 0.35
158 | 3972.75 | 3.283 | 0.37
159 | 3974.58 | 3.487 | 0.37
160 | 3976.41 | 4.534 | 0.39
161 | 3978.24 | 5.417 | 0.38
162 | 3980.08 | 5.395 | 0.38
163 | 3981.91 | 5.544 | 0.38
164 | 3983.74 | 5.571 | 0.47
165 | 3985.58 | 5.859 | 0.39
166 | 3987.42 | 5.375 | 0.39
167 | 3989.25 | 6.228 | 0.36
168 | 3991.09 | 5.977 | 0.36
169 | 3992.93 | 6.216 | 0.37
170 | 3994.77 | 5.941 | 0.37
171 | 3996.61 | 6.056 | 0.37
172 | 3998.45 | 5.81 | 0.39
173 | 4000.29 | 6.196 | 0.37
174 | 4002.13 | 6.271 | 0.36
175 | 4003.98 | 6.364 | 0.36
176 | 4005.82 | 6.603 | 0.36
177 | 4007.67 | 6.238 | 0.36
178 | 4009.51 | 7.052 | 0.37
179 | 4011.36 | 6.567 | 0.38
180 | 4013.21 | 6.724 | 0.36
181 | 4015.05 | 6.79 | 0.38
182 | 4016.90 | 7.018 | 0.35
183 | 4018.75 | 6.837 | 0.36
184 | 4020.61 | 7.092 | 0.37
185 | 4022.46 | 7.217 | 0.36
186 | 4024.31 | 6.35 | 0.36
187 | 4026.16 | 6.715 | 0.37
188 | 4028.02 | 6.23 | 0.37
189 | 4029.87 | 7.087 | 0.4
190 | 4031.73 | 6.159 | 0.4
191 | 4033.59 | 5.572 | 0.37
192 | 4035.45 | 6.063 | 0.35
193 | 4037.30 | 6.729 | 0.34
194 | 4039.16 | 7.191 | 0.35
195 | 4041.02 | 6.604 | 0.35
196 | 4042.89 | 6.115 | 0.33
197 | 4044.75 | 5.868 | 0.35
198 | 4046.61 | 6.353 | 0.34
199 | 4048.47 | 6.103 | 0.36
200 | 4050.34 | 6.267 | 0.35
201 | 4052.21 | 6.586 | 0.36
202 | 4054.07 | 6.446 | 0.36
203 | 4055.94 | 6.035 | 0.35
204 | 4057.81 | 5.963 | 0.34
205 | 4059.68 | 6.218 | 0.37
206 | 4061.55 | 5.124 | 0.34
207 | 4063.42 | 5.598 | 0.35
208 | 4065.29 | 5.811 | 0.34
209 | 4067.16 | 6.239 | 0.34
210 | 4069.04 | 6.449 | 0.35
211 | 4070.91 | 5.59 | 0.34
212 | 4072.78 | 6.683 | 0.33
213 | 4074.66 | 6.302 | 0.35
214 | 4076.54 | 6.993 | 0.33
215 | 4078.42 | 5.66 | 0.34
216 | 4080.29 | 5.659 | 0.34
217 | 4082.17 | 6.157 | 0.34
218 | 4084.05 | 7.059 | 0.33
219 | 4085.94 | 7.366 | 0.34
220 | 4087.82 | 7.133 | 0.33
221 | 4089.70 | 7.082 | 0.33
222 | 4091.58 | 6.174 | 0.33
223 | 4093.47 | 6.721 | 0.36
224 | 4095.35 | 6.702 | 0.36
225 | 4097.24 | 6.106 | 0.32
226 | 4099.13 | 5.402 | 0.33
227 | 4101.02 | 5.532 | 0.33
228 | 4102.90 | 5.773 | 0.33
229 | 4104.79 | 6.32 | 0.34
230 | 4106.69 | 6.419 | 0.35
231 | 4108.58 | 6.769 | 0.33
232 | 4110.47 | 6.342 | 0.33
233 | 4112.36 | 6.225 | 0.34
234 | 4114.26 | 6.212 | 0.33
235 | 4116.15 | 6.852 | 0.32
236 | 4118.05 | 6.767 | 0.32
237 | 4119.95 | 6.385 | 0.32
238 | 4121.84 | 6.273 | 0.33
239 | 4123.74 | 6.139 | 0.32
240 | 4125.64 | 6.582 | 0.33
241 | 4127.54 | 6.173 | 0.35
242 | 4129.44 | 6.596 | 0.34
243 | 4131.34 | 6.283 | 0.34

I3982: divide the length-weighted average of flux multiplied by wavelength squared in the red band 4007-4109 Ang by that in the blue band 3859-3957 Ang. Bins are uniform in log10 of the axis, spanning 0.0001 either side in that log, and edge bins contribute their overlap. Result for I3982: 1.8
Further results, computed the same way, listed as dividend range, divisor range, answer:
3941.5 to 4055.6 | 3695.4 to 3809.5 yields 1.60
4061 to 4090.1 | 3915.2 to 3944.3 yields 2.03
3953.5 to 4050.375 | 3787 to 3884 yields 1.73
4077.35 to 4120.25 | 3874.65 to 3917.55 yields 1.68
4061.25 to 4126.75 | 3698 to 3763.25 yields 2.03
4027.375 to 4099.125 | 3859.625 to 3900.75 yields 1.82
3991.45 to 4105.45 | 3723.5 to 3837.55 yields 1.96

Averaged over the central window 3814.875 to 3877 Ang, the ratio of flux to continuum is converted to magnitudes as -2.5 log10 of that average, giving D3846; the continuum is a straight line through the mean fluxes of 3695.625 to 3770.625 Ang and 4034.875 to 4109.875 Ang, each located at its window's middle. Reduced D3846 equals 0.335 mag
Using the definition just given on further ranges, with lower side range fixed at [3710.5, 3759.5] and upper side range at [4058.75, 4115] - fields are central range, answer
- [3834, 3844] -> 0.429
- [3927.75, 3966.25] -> 0.396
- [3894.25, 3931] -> 0.179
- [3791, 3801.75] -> 0.180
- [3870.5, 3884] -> 0.329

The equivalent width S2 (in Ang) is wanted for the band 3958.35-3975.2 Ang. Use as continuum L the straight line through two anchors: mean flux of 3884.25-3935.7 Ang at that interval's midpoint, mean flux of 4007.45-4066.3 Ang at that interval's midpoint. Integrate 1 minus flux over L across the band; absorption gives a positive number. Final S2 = 6.09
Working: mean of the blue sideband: 3.98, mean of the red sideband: 6.4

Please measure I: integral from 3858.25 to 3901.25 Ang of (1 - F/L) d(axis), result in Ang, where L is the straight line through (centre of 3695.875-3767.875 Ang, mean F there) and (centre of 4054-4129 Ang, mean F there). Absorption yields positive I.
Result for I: 9.1 Ang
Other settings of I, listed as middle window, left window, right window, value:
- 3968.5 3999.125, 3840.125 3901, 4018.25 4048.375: 3.3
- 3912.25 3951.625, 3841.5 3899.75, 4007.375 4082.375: 8.4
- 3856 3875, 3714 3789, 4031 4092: 4.4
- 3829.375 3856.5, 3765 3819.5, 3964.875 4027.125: 6.9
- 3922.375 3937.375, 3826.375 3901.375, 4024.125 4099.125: 5.7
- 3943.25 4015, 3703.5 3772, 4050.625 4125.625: 6.3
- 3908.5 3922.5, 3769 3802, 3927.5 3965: -3.6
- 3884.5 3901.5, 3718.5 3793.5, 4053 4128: 2.7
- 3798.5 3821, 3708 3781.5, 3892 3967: -0.8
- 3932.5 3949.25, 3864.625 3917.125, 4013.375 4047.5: 5.3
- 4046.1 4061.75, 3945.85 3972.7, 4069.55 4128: -1.7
